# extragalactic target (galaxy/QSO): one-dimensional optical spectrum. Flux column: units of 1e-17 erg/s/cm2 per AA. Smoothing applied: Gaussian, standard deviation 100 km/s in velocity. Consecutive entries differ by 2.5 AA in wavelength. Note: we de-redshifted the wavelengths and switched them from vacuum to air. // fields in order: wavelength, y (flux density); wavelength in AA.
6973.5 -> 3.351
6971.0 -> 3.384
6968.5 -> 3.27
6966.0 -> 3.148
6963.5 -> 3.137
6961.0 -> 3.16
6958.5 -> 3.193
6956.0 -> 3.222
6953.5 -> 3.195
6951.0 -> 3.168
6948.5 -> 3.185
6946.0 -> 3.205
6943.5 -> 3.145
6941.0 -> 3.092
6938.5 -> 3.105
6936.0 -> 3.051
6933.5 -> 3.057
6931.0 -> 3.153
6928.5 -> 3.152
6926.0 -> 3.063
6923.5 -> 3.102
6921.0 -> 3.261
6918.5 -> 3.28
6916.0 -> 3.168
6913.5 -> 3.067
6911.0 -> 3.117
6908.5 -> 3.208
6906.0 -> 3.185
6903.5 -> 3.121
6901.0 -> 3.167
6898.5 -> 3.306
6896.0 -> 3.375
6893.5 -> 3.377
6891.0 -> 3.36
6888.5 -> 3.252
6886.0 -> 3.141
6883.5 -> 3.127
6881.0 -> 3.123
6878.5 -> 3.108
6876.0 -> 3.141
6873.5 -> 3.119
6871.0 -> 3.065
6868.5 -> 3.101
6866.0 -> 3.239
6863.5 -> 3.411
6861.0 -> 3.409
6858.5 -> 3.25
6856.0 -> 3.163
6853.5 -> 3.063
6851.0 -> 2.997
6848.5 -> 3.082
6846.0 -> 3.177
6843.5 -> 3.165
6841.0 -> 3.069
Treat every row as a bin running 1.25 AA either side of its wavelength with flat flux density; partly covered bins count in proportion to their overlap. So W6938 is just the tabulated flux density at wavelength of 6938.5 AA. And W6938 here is 3.105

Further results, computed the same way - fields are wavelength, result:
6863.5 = 3.411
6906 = 3.185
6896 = 3.375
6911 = 3.117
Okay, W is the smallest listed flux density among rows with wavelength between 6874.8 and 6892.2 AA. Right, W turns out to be 3.108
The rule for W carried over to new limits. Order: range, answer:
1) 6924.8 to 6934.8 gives 3.057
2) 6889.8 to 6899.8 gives 3.306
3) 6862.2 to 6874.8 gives 3.065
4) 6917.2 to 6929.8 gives 3.063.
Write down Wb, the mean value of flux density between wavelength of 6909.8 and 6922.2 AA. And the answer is 3.18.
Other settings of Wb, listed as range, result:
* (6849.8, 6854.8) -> 3.03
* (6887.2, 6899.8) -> 3.33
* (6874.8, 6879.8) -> 3.12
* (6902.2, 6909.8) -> 3.17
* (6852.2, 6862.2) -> 3.22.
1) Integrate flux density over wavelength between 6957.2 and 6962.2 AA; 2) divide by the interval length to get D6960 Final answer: 3.18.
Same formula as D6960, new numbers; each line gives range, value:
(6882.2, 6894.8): 3.25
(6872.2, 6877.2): 3.13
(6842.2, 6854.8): 3.1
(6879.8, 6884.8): 3.13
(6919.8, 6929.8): 3.14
